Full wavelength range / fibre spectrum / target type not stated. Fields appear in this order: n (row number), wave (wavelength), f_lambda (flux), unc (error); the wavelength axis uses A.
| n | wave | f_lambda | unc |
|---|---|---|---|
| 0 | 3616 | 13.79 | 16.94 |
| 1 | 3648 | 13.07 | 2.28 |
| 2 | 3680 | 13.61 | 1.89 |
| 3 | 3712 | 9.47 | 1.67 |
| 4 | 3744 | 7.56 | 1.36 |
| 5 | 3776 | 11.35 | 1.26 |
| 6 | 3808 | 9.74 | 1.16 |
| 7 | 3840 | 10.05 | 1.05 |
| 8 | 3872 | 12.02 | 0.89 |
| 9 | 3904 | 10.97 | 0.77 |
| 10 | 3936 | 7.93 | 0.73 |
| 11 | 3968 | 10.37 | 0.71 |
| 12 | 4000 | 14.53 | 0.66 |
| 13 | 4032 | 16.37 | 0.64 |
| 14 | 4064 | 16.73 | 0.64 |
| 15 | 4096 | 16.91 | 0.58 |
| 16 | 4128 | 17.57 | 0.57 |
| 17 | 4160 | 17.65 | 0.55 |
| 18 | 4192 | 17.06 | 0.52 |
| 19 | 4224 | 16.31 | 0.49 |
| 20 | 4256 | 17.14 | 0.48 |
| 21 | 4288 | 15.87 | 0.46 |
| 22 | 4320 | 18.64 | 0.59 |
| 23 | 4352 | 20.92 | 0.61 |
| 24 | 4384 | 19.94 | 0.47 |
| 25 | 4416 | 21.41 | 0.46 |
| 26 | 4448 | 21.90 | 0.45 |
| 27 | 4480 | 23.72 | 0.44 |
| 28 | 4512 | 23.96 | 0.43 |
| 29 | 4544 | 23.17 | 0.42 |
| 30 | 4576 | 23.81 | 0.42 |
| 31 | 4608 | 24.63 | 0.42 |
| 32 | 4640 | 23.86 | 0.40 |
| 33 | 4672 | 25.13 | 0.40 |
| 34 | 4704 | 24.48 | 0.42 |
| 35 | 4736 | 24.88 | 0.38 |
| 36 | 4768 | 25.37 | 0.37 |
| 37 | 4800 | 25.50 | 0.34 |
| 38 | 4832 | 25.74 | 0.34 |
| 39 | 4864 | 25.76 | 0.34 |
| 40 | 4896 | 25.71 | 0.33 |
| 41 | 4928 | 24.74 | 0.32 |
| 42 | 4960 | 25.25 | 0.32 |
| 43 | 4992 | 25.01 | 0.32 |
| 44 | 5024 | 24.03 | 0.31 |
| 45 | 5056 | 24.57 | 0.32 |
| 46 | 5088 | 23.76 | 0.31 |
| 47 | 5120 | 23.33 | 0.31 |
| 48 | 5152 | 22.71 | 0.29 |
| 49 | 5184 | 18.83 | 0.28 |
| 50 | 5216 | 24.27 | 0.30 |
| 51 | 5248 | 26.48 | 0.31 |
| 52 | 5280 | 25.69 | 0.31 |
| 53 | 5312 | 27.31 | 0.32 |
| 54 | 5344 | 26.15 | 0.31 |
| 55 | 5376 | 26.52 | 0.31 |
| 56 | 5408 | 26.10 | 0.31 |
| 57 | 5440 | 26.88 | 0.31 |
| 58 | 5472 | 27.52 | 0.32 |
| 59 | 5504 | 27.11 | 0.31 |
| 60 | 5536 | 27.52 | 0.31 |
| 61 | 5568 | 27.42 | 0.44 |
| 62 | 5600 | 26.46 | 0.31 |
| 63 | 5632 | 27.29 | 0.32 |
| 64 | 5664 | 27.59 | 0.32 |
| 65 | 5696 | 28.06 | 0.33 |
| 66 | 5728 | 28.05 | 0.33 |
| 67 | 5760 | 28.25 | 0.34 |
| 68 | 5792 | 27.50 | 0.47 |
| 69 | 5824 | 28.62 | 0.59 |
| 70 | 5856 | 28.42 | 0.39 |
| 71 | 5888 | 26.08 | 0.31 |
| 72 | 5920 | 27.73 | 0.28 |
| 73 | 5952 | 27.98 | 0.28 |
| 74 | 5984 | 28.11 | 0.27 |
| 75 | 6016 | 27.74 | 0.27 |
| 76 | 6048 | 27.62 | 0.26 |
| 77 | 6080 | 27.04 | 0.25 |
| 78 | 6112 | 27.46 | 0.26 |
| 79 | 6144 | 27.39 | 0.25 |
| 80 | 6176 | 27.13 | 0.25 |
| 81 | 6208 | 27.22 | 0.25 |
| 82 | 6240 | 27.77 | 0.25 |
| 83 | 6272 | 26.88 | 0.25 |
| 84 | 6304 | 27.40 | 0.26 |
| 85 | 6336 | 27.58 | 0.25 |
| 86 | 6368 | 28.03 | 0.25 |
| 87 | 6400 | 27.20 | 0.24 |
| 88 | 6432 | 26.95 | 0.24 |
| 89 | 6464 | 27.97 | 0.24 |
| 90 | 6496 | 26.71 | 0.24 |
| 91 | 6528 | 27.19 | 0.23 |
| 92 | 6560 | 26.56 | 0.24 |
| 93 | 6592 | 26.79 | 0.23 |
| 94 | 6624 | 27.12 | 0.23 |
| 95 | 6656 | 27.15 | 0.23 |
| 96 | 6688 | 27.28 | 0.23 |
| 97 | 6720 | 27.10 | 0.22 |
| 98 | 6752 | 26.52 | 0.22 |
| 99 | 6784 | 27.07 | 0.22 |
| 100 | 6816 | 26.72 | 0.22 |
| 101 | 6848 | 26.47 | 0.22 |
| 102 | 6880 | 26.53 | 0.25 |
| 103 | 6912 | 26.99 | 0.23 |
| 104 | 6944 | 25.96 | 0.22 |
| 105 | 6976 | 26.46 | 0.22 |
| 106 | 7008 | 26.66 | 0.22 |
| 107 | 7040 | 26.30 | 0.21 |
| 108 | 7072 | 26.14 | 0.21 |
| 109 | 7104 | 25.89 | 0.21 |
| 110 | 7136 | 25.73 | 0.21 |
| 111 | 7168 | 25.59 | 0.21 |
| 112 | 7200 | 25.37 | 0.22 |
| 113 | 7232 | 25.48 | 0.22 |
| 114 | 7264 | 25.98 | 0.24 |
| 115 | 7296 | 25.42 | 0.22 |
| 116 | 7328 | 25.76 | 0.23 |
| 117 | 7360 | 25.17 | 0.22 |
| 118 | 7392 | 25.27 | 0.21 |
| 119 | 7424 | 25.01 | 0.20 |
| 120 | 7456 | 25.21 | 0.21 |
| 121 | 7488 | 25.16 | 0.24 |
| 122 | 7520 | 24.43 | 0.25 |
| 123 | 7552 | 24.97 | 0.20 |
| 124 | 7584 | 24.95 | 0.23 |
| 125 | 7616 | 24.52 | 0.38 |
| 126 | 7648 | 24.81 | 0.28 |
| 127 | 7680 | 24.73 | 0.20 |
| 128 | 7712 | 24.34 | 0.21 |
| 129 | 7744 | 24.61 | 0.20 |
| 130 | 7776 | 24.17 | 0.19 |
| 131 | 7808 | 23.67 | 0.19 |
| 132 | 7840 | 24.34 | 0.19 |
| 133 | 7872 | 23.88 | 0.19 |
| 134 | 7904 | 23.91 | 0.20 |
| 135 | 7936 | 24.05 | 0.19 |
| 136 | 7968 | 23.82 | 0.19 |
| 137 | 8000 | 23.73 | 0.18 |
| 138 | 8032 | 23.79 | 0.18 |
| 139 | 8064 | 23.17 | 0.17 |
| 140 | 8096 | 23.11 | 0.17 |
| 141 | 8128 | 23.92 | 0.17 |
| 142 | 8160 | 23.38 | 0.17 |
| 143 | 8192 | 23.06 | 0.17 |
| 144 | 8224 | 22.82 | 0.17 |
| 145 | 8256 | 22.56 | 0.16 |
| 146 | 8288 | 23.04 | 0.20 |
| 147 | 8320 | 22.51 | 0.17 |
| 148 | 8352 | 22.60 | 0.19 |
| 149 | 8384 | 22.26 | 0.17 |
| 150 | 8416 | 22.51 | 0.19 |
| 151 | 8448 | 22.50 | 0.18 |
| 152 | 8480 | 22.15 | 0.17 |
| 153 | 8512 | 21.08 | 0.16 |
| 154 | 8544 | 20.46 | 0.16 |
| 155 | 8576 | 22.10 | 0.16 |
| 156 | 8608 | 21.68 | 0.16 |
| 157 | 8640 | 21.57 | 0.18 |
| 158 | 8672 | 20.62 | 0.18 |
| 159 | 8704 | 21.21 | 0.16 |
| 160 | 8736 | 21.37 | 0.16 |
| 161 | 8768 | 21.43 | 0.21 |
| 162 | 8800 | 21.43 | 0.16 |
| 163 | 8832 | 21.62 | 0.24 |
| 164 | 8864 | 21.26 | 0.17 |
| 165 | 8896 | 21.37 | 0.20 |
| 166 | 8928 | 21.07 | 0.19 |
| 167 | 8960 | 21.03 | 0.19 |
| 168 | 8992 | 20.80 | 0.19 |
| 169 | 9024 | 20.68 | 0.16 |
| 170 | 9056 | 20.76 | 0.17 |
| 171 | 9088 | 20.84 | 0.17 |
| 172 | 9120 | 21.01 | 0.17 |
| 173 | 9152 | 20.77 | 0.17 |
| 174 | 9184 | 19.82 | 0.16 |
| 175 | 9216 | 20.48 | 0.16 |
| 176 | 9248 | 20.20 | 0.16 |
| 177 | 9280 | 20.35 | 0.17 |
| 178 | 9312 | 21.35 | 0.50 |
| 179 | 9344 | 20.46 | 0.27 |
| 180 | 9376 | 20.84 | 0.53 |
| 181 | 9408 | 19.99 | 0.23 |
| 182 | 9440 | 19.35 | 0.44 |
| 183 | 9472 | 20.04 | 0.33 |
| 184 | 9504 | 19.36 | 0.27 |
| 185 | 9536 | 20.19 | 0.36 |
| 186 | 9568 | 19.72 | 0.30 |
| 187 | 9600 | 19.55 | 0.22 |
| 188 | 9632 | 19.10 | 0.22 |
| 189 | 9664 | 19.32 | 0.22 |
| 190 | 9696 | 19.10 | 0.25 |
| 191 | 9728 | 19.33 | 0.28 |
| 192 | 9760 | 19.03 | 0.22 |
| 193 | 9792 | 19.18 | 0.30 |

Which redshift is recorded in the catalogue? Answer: 0.00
